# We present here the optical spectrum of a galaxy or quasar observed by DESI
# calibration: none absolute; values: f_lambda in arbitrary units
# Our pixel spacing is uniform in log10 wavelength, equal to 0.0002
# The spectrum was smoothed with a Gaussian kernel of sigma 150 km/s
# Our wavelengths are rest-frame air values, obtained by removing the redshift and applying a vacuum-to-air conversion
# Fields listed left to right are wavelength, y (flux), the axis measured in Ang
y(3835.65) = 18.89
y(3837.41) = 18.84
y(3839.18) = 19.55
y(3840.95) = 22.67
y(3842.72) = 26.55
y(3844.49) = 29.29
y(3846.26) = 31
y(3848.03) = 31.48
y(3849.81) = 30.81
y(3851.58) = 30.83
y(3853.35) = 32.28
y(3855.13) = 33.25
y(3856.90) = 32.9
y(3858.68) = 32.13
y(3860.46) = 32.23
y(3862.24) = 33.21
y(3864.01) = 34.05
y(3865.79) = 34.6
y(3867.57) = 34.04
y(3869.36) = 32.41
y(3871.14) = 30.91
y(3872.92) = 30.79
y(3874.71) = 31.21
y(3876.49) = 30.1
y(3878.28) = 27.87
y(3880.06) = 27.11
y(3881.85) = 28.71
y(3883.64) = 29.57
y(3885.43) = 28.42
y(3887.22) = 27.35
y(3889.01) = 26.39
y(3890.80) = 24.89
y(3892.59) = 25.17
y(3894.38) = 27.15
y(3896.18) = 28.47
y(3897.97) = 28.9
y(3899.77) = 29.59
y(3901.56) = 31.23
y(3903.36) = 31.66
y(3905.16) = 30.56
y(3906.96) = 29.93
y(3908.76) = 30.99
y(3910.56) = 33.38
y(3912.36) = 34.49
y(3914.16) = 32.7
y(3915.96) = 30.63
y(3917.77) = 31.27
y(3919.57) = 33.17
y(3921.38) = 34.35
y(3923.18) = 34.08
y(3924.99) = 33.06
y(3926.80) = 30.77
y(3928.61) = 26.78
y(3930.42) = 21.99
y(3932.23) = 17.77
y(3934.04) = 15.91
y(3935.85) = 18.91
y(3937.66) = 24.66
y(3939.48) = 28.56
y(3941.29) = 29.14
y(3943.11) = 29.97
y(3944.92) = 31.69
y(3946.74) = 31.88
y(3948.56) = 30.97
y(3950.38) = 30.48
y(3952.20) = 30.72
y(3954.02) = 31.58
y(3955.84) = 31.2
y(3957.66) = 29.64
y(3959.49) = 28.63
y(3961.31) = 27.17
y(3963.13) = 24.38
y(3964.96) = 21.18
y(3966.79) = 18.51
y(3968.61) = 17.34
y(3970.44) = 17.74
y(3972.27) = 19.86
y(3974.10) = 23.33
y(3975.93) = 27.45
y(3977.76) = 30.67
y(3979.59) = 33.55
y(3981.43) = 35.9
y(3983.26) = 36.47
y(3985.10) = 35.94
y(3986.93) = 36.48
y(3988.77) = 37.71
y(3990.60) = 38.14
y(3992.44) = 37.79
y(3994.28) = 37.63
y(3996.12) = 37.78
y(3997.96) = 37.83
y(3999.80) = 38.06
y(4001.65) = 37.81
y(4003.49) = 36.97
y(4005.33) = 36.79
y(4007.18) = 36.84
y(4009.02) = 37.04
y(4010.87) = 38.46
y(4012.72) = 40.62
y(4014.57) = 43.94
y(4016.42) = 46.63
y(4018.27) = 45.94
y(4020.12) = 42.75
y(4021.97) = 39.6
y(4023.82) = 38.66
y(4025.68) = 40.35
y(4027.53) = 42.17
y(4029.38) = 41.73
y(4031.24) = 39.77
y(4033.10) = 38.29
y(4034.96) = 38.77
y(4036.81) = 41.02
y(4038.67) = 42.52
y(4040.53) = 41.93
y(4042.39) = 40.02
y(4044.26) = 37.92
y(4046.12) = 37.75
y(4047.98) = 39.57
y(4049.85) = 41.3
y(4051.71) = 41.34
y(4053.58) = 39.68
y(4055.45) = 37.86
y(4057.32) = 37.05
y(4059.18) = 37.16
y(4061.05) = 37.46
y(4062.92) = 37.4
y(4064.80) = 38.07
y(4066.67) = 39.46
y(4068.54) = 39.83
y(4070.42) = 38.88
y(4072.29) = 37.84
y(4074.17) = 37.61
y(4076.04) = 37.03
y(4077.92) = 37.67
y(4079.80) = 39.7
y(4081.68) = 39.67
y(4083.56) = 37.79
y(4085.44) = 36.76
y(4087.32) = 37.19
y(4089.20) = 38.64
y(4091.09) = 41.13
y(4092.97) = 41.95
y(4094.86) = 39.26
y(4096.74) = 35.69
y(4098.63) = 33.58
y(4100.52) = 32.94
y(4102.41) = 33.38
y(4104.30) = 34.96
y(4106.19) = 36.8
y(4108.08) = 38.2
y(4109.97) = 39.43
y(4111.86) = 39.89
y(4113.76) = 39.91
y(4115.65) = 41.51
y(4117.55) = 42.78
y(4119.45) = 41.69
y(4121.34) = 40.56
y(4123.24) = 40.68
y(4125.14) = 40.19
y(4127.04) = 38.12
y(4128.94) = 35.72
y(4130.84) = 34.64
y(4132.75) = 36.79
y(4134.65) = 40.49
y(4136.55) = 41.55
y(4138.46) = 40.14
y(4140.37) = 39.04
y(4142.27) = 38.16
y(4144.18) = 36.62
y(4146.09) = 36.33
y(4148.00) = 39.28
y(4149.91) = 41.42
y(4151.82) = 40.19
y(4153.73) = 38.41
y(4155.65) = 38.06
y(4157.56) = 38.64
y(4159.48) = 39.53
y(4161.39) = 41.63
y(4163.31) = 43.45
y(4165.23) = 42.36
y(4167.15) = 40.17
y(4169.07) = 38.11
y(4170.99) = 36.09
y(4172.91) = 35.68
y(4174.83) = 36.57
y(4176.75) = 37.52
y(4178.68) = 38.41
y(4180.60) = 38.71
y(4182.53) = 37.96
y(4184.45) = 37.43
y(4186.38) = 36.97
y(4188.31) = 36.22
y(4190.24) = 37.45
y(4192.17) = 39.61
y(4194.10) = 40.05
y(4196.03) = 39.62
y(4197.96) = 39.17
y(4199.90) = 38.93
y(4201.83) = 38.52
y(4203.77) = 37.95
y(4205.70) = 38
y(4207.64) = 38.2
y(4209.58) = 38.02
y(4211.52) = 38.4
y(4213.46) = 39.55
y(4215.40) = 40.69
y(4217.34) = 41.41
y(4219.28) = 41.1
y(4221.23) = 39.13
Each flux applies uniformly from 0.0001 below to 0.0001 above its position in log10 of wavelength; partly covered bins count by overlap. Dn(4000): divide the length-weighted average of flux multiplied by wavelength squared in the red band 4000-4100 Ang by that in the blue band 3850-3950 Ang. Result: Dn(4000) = 1.42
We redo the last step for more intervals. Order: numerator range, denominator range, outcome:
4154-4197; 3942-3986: 1.52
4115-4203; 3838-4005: 1.46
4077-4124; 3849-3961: 1.42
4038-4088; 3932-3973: 1.59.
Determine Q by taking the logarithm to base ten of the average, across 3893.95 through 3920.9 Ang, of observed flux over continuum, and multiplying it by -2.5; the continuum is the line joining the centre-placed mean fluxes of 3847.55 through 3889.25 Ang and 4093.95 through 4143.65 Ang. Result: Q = 0.04 mag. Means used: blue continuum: 31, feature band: 31.1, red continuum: 38.3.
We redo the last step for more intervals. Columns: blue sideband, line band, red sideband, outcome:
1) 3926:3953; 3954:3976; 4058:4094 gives 0.19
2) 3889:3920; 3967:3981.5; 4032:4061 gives 0.37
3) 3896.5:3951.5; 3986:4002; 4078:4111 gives -0.16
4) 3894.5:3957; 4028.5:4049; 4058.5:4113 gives -0.13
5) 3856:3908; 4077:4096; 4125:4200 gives -0.08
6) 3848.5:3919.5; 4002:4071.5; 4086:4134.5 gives -0.12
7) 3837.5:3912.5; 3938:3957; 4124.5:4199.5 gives 0.06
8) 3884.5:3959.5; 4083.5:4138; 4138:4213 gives -0.06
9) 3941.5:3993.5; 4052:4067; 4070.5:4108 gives -0.08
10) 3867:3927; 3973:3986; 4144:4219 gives 0.04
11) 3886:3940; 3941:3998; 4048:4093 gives 0.07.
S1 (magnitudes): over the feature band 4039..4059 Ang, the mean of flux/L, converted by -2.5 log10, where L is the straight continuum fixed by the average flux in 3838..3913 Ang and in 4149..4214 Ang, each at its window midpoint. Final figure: -0.13 mag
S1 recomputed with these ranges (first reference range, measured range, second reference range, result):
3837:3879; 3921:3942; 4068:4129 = 0.25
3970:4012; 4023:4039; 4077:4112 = -0.13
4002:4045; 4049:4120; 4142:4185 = 0.04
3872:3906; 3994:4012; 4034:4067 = -0.04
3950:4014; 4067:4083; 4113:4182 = -0.07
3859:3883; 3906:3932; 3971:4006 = 0.06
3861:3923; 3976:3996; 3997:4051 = 0.05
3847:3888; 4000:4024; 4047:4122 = -0.12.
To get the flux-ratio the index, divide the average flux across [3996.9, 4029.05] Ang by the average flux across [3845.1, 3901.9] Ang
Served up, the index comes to 1.3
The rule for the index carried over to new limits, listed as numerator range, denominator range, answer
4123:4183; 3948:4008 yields 1.24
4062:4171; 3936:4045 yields 1.13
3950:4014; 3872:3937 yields 1.11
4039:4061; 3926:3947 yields 1.54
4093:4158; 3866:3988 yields 1.33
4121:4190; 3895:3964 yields 1.32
